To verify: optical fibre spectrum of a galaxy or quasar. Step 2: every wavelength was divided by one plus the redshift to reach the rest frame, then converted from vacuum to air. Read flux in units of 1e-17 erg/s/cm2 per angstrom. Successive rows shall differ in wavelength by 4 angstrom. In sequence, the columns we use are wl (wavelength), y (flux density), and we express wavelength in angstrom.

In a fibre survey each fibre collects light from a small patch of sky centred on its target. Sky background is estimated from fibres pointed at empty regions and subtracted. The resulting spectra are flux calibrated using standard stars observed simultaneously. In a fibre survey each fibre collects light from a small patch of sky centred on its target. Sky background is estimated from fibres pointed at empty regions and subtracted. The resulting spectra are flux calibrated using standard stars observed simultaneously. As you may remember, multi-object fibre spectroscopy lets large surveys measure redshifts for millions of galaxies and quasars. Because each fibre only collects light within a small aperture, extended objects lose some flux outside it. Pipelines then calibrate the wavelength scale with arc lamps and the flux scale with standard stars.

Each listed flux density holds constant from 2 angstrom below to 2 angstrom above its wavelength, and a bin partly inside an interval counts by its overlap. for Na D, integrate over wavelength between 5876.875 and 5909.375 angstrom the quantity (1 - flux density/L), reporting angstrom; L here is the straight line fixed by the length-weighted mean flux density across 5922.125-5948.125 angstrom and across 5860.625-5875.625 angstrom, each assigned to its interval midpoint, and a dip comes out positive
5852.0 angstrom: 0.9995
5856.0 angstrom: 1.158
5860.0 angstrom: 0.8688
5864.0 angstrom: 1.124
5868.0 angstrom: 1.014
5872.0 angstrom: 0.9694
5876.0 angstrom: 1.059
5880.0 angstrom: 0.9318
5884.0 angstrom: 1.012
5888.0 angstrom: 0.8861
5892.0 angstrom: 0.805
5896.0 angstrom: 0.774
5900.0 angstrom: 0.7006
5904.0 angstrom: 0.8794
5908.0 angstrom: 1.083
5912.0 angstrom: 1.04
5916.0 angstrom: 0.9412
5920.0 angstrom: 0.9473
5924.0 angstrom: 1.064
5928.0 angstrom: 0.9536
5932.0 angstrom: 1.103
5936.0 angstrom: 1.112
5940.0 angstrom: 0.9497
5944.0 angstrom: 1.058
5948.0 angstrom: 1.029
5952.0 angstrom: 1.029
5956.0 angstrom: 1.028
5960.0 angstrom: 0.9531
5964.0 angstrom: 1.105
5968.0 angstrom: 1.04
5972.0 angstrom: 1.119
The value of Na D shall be 4.5 angstrom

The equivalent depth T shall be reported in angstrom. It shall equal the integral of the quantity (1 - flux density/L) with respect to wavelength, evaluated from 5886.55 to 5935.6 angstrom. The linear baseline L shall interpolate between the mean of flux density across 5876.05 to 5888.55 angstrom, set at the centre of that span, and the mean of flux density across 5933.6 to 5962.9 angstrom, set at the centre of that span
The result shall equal 2.8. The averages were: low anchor 0.968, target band 0.938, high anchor 1.03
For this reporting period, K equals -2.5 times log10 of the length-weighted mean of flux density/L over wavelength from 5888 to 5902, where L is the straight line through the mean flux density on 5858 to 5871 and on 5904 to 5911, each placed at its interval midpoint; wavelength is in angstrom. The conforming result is 0.29 mag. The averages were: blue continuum 1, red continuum 1.02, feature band 0.778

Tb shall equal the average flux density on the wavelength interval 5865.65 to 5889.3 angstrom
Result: 0.984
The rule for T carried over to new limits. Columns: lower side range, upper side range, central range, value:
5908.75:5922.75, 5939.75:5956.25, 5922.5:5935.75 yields -0.58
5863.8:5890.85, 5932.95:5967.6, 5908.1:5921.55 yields 0.25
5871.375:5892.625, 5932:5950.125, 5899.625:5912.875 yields 0.62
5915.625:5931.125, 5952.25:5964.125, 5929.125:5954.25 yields -0.99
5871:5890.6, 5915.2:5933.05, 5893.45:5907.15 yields 2.39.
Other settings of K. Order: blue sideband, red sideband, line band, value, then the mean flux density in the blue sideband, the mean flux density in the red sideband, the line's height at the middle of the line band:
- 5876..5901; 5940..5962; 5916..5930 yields -0.03 mag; 0.874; 1.01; 0.951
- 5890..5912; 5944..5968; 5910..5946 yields -0.08 mag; 0.866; 1.03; 0.947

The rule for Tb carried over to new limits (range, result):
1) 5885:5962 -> 0.966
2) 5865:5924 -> 0.939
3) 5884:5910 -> 0.867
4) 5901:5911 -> 0.959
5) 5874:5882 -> 0.995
